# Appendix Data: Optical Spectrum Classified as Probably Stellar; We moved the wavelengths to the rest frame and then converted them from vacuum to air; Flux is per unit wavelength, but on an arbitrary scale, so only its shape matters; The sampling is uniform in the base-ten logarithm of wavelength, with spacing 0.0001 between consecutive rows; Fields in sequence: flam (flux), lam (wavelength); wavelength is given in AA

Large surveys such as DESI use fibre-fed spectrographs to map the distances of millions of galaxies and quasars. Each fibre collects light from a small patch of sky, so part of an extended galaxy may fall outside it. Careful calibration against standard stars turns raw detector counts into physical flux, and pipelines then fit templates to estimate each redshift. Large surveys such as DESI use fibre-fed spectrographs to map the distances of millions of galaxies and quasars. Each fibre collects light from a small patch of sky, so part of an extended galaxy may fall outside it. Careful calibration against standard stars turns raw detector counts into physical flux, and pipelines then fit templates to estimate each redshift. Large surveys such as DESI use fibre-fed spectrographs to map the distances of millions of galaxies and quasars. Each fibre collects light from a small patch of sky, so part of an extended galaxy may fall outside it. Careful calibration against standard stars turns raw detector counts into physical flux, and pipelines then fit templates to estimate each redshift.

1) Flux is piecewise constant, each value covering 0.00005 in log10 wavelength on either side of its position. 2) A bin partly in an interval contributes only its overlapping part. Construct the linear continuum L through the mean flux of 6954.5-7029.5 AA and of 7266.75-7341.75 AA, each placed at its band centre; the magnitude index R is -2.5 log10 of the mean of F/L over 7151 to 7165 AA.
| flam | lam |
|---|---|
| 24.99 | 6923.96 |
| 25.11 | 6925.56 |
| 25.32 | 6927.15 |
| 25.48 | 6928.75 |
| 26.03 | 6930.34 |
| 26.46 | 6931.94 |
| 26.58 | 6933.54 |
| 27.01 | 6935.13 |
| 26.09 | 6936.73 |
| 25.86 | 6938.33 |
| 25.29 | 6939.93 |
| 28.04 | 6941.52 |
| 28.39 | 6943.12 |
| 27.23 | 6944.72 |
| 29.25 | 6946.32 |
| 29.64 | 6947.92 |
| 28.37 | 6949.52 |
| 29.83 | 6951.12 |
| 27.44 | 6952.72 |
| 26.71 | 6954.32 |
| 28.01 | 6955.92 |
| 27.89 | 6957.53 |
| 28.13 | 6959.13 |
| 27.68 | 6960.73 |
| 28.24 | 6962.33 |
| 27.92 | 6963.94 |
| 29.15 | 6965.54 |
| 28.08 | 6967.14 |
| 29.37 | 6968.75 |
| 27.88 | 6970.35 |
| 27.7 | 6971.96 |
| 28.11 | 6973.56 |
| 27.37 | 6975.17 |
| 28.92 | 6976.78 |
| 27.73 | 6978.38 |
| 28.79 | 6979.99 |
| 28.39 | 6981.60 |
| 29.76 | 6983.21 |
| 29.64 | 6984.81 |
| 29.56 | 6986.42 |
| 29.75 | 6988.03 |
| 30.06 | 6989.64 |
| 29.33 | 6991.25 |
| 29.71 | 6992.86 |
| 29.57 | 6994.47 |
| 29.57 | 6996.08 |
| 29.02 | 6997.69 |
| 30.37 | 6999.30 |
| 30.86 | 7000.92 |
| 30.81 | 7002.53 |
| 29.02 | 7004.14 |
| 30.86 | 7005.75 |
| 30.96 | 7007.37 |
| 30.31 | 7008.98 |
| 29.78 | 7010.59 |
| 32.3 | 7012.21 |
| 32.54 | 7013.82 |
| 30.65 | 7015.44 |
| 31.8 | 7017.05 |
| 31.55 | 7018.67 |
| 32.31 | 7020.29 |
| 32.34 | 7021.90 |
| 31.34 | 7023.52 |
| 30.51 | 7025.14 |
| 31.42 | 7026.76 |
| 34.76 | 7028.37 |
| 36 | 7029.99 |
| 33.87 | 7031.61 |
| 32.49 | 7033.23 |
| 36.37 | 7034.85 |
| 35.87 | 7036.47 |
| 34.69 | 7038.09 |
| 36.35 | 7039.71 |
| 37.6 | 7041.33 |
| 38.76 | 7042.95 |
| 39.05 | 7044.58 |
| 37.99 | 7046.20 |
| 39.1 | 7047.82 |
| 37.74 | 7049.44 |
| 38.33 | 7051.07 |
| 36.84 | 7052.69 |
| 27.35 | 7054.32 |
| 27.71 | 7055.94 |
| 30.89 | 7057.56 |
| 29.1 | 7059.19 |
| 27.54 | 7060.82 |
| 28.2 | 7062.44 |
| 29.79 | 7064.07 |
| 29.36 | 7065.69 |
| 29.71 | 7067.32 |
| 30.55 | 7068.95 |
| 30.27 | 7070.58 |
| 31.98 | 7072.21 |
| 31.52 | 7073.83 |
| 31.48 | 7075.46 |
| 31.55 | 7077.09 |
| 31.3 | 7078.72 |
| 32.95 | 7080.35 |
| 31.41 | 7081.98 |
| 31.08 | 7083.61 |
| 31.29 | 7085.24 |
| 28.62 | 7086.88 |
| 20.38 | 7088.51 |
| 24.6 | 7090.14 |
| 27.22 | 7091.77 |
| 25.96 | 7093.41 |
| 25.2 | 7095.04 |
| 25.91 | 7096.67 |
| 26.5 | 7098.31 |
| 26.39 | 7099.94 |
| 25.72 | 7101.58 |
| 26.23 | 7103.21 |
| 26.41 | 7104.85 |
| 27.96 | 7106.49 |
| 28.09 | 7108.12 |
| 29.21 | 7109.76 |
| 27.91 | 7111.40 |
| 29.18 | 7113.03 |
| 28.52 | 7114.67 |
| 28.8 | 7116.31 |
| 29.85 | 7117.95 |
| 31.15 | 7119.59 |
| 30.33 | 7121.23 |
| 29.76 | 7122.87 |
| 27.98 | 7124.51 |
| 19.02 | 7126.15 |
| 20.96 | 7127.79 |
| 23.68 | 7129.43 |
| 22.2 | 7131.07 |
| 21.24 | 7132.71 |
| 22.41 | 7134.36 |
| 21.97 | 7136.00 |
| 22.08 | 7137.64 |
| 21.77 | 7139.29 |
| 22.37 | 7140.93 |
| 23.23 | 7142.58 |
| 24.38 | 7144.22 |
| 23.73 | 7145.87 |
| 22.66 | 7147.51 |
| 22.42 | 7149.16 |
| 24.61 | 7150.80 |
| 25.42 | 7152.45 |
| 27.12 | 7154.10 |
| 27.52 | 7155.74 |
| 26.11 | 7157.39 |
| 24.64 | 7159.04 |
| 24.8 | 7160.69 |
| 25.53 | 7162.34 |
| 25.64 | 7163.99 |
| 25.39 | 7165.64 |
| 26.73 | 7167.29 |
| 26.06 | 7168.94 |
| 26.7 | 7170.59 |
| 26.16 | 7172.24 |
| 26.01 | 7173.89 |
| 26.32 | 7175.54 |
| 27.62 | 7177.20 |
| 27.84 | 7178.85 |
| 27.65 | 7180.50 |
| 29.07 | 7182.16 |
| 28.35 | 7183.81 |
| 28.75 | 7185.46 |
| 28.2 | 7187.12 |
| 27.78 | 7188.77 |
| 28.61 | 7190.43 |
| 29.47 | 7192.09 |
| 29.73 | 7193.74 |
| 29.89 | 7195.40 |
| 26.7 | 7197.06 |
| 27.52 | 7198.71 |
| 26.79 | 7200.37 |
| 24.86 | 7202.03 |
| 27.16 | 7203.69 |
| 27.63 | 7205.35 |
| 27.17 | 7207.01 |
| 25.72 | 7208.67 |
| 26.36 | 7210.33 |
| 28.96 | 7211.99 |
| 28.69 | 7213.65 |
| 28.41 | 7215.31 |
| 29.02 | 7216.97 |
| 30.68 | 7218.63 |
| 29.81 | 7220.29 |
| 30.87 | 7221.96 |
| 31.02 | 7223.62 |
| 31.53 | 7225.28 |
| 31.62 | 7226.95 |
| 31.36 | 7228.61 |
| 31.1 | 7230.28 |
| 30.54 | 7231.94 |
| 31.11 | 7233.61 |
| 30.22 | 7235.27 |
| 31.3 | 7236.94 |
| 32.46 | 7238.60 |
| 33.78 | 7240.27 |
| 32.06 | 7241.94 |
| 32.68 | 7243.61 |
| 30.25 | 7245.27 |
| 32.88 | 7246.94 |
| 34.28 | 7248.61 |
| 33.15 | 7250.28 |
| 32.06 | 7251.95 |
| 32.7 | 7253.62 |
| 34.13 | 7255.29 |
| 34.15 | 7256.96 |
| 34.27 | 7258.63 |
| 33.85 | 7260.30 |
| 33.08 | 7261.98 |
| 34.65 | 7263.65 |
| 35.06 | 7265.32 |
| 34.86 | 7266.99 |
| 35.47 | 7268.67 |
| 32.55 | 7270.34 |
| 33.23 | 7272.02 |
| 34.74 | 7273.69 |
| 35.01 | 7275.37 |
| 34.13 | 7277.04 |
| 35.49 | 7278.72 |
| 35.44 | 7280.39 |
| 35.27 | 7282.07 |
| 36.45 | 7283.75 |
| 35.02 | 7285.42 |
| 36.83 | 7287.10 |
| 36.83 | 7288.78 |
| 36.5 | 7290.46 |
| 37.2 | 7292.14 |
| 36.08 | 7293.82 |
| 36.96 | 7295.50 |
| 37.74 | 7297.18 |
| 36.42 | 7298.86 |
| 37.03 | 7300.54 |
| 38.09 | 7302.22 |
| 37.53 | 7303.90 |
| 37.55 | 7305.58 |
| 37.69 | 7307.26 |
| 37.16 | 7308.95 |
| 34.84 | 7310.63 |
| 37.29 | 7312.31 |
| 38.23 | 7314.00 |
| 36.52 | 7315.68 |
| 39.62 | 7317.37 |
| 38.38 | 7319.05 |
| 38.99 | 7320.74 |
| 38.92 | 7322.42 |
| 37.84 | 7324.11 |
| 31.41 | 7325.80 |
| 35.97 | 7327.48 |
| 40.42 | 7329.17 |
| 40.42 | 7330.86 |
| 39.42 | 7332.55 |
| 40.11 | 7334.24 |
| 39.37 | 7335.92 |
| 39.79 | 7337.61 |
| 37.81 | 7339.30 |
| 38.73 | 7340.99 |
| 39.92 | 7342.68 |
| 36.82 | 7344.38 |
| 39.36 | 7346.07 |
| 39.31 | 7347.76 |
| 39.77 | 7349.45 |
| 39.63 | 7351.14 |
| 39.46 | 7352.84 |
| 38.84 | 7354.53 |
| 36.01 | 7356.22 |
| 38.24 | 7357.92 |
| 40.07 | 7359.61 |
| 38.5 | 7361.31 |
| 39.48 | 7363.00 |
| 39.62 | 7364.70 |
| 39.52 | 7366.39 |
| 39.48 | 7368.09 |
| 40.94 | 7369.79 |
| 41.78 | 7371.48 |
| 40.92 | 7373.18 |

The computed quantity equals 0.29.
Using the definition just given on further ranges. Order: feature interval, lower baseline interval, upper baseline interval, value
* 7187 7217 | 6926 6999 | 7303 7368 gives 0.242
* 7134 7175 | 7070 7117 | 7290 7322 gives 0.248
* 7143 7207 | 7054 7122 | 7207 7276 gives 0.149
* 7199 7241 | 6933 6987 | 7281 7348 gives 0.189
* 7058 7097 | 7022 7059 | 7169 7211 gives 0.133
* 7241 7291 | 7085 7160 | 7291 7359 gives 0.006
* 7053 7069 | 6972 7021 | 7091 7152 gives -0.059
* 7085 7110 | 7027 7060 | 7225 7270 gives 0.286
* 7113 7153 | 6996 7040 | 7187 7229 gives 0.212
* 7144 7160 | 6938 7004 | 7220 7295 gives 0.264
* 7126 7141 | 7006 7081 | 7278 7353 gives 0.490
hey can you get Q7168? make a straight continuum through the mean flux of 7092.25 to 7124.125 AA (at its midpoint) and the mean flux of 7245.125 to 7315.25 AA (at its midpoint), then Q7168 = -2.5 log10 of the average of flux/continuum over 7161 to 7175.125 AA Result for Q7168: 0.17 mag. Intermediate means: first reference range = 27.8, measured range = 26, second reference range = 35.3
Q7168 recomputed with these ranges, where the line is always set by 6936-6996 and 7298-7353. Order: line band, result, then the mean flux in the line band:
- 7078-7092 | 0.100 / 28.8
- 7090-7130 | 0.196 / 27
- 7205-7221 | 0.235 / 28.3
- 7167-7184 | 0.248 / 27.1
